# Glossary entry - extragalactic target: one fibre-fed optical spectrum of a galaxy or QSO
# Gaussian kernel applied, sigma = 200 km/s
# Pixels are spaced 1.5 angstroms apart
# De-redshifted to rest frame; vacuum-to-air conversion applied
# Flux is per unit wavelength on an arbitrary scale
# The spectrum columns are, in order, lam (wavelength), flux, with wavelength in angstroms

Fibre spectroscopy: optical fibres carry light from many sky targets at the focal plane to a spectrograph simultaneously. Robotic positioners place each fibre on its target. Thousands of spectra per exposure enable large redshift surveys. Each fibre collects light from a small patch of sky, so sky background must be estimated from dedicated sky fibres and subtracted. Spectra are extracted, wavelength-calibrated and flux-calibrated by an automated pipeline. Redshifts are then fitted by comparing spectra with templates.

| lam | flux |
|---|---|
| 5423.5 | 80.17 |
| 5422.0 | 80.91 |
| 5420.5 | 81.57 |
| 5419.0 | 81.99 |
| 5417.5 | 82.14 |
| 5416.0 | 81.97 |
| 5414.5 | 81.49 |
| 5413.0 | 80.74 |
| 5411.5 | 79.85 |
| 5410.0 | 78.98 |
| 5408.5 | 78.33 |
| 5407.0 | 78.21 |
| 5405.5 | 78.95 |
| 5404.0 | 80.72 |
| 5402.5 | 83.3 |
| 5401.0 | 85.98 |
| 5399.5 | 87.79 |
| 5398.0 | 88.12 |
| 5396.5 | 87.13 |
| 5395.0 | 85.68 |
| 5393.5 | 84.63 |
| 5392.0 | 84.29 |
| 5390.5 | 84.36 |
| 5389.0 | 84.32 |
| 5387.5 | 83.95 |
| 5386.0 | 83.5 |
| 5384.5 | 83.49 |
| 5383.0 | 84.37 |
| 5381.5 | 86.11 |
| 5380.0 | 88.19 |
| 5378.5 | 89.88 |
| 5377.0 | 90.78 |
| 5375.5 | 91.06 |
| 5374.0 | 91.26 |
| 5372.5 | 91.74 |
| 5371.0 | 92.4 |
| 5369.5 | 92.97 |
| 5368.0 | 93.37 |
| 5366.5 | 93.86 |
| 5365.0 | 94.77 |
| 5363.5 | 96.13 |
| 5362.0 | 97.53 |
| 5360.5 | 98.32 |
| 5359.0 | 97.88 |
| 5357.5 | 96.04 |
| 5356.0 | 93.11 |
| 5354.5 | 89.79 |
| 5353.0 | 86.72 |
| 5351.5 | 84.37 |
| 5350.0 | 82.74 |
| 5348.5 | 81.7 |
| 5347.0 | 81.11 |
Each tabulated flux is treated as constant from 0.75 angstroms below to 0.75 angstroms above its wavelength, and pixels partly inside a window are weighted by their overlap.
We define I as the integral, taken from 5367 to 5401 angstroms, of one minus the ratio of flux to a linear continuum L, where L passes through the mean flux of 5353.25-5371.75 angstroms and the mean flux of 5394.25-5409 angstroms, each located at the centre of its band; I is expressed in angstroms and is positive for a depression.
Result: 0.3 angstroms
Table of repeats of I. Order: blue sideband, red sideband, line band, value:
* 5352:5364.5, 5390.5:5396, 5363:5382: -0.27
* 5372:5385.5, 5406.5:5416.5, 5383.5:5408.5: 0.02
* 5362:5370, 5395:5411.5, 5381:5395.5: 0.51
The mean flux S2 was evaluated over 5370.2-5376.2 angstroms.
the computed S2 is 91.6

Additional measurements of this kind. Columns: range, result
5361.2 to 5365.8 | 96.1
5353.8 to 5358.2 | 93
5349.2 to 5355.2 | 85.8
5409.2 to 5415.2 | 80.2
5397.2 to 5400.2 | 87.9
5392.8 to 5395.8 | 85.2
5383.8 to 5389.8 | 83.8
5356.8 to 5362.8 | 97.4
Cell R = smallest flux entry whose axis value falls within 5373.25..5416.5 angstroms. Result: 78.21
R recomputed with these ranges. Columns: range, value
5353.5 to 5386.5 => 83.49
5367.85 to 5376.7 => 91.06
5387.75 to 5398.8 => 84.29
